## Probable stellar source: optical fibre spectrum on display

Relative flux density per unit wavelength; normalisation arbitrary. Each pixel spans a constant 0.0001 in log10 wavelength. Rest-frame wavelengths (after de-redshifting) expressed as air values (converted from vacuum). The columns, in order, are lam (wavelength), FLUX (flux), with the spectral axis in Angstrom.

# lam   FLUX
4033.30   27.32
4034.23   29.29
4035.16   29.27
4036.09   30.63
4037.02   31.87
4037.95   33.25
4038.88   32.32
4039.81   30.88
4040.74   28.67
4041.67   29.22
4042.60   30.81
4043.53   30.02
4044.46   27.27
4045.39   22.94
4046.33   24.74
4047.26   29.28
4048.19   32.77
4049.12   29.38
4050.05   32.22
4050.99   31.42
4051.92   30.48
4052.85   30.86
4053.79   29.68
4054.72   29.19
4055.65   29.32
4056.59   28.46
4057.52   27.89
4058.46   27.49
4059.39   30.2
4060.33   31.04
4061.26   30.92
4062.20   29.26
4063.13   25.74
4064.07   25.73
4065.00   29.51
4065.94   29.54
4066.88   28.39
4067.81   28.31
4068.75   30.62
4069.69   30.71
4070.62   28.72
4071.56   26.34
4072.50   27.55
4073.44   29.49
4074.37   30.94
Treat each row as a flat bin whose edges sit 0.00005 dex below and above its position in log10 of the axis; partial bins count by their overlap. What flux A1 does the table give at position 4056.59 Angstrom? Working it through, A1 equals 28.46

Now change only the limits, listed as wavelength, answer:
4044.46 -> 27.27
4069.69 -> 30.71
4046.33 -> 24.74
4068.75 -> 30.62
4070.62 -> 28.72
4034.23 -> 29.29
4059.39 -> 30.2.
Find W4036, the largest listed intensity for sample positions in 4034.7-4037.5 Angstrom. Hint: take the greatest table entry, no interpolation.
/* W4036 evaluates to 31.87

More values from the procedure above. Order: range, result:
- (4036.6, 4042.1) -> 33.25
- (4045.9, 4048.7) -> 32.77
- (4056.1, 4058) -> 28.46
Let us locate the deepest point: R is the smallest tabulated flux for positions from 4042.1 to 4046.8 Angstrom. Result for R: 22.94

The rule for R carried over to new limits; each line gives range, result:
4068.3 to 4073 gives 26.34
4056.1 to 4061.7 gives 27.49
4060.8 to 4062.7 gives 29.26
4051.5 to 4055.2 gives 29.19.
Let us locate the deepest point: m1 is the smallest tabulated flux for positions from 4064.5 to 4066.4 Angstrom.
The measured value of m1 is 29.51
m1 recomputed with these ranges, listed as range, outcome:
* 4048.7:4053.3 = 29.38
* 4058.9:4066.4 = 25.73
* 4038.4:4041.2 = 28.67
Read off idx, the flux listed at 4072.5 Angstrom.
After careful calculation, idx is 27.55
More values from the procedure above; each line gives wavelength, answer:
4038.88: 32.32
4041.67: 29.22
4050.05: 32.22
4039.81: 30.88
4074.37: 30.94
